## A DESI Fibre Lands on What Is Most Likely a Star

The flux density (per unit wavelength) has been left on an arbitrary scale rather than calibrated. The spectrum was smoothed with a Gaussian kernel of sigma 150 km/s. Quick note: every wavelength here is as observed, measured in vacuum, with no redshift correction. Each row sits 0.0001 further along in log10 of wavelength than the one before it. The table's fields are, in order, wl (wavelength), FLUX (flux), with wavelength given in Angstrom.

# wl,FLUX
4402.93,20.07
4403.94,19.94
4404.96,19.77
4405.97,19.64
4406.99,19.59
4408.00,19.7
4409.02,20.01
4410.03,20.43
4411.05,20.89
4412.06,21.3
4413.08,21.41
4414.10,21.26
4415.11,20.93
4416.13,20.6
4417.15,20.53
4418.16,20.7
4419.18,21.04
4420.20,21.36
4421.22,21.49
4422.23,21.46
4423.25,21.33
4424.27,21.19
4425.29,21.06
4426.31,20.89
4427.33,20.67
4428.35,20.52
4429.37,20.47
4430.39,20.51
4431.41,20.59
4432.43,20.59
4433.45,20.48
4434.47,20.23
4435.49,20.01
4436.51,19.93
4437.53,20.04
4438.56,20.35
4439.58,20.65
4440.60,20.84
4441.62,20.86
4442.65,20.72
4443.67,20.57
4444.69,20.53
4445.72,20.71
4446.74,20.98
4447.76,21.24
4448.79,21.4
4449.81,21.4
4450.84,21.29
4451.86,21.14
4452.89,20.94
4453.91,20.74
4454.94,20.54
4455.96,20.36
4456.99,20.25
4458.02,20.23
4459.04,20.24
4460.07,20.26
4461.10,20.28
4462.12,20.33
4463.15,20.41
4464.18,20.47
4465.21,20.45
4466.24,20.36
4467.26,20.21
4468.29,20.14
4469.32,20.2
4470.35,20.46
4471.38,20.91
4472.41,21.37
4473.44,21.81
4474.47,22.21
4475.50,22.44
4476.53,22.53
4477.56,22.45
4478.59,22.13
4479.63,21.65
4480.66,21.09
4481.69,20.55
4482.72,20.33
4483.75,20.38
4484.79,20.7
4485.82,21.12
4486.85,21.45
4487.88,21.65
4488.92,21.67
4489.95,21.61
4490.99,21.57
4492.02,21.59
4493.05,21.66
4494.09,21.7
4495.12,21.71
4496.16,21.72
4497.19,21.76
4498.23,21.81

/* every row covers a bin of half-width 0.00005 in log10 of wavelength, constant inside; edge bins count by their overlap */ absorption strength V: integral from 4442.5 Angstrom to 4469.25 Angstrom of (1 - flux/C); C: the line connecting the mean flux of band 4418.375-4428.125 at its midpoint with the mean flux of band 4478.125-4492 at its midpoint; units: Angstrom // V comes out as 0.7 Angstrom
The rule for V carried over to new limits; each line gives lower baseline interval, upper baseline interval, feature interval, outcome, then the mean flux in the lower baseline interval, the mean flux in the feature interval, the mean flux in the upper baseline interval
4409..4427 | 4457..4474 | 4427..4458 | 0.2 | 21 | 20.6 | 20.5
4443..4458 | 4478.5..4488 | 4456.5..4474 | 0.4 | 20.8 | 20.5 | 21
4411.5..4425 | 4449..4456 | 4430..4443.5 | 0.4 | 21.1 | 20.5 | 21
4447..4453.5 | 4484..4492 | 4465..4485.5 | 0.2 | 21.2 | 21.1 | 21.4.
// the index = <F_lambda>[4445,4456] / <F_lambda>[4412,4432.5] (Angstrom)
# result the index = 1.0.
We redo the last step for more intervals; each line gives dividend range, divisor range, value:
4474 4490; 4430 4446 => 1.05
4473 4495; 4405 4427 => 1.04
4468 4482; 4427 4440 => 1.05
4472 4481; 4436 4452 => 1.06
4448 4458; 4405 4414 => 1.02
